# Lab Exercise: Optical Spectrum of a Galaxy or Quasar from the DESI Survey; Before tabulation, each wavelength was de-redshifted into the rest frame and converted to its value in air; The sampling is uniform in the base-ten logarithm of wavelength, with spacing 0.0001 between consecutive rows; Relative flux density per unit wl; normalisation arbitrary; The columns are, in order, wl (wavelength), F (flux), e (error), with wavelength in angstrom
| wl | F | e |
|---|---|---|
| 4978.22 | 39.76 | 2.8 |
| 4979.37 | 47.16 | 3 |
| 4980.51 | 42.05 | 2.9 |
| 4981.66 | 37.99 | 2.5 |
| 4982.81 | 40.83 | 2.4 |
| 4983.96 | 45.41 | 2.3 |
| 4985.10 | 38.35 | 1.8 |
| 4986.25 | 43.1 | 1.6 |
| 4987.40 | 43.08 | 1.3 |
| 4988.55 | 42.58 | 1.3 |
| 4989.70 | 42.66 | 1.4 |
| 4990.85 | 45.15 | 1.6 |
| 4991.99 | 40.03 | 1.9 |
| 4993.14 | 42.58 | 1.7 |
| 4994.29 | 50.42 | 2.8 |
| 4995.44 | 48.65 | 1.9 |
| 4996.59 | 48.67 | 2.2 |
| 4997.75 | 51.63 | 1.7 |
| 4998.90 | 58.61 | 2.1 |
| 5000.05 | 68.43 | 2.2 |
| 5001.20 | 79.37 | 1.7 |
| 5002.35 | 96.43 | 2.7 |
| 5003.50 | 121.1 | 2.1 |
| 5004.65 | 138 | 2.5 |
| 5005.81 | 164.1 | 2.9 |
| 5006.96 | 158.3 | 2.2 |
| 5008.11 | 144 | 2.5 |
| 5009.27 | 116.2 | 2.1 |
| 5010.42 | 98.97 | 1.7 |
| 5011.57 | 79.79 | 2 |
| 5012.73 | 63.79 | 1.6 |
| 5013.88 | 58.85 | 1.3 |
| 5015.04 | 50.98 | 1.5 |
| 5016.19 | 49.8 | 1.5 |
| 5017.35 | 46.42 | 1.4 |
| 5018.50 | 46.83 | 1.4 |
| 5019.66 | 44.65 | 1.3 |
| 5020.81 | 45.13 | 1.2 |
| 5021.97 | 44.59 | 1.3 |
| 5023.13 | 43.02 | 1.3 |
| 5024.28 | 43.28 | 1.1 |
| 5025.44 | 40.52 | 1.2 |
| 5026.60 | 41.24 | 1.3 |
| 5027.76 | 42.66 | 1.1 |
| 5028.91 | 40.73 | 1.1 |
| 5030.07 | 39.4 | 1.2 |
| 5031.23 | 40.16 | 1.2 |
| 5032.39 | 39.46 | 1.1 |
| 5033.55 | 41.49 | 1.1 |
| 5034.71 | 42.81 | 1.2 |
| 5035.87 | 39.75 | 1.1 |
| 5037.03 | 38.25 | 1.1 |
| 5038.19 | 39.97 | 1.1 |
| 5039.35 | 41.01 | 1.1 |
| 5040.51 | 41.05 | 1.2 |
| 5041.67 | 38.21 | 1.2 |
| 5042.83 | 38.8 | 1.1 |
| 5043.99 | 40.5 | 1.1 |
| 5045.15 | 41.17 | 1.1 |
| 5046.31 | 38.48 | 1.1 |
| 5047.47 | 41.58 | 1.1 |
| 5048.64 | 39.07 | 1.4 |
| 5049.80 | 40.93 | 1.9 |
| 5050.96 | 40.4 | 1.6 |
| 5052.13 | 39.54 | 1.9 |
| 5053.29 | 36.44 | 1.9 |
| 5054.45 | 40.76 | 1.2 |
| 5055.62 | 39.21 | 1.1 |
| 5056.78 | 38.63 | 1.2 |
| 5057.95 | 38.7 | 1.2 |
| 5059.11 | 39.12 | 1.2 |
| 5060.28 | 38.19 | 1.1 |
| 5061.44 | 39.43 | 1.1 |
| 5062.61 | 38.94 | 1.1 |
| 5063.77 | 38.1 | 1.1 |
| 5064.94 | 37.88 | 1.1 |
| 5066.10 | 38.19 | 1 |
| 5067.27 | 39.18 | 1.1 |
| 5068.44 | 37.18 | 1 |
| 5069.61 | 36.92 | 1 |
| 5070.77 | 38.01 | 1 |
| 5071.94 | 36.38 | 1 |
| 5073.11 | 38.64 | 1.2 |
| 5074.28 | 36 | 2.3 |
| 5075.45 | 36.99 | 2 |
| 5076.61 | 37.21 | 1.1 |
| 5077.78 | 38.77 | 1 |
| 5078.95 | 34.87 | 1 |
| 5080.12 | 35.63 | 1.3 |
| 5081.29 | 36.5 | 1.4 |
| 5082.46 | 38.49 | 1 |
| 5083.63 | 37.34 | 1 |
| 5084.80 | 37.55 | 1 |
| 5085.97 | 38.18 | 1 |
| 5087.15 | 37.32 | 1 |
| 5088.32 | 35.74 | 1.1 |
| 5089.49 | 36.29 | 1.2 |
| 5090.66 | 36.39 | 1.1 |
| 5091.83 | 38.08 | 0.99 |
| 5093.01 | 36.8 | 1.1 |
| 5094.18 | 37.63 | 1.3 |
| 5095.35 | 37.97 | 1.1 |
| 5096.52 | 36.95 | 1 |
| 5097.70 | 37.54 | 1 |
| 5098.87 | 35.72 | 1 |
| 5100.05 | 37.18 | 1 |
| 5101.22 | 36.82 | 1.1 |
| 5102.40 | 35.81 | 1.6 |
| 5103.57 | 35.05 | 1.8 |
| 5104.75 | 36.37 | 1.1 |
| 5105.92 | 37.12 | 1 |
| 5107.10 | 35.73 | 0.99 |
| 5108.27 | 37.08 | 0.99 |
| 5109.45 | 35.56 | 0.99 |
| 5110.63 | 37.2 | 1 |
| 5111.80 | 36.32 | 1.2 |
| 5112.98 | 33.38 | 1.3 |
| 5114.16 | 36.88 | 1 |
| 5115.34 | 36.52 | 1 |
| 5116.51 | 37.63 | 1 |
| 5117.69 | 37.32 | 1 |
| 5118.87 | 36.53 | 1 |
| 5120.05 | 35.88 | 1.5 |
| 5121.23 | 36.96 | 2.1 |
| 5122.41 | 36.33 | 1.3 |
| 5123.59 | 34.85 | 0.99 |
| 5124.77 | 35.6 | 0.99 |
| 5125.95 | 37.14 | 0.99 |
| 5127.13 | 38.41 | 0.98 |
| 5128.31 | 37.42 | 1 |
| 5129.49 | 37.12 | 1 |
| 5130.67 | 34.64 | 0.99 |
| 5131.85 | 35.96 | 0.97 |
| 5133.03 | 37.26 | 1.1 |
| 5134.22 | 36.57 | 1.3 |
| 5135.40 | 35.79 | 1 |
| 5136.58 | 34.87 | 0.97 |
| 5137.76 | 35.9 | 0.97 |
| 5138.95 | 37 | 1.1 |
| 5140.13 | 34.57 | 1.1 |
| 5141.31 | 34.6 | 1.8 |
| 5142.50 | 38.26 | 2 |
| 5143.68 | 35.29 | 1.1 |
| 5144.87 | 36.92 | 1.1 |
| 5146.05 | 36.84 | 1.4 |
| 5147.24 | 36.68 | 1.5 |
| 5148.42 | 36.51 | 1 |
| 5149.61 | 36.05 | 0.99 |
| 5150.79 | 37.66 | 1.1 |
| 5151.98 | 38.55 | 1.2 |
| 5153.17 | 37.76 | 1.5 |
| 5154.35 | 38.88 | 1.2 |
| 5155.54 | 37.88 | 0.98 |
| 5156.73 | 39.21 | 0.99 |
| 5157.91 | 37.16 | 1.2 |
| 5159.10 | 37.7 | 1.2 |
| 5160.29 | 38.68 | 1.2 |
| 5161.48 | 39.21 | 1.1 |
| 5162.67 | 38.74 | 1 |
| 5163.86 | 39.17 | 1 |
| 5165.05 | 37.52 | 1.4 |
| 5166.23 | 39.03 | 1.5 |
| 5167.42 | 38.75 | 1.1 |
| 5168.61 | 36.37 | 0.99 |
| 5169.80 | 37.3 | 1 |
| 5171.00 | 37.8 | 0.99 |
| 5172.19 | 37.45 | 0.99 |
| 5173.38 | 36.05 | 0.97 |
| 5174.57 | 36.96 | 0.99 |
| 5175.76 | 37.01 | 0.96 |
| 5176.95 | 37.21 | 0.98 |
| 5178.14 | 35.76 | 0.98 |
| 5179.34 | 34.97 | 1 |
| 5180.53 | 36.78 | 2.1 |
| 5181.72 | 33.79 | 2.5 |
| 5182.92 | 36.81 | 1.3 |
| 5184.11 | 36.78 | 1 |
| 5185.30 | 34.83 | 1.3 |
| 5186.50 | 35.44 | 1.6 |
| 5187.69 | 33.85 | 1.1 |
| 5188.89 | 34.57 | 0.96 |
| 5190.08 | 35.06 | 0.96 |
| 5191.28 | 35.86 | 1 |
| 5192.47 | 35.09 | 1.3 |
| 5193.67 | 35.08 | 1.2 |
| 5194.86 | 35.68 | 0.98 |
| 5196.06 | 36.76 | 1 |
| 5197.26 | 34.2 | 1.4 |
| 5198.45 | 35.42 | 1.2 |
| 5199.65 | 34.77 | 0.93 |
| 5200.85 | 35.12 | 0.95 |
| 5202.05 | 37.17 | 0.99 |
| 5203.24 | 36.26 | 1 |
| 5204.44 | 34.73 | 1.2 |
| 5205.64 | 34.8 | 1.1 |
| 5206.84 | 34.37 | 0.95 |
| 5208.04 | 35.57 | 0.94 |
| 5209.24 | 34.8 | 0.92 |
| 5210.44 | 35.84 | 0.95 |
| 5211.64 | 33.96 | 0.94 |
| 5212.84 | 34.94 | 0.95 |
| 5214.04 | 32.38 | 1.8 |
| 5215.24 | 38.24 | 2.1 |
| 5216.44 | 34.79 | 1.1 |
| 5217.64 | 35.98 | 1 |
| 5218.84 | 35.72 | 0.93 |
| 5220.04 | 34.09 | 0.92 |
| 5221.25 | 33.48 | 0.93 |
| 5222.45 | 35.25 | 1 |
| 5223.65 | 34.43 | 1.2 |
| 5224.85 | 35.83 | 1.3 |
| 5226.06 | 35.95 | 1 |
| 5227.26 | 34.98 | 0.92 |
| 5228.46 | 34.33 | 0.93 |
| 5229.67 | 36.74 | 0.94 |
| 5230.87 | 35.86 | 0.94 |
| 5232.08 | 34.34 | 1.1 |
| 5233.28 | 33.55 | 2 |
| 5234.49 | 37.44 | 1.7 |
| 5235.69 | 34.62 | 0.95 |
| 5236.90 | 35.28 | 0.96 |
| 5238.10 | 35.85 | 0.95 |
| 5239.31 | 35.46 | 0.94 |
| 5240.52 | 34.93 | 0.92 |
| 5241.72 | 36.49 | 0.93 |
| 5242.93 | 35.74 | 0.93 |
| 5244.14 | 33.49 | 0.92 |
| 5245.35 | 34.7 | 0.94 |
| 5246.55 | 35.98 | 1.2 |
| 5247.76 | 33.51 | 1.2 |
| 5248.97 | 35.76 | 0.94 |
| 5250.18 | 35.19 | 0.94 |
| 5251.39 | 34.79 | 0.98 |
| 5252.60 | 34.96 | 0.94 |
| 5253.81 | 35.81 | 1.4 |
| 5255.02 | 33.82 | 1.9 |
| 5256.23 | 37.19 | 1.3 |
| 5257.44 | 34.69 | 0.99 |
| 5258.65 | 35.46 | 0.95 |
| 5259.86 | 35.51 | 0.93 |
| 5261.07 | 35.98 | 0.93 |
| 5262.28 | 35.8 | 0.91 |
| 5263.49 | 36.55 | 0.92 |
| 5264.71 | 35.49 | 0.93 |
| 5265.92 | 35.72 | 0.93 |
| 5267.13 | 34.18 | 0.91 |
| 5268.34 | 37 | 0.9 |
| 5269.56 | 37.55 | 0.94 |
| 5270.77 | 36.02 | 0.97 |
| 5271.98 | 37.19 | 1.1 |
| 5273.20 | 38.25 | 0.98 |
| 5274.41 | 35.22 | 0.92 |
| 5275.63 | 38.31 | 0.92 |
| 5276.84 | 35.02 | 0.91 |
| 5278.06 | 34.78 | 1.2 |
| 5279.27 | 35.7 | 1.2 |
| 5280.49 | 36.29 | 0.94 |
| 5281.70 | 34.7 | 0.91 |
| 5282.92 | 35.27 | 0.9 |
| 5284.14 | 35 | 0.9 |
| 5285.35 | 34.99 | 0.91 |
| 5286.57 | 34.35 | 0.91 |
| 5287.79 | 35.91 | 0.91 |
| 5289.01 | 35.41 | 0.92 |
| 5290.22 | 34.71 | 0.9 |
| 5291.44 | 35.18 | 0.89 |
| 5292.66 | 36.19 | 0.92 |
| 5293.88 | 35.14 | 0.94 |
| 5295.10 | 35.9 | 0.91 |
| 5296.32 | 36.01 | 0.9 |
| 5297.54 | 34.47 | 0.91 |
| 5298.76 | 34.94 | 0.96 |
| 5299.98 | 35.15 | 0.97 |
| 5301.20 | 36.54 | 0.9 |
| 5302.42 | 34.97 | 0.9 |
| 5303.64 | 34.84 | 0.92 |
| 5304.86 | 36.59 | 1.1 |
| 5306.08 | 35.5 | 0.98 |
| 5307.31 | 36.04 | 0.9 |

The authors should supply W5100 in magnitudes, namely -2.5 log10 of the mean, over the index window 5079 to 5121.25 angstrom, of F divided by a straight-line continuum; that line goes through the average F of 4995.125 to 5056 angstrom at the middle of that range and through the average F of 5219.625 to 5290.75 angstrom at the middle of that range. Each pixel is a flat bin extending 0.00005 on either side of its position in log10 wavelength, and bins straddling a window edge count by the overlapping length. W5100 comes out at 0.36 mag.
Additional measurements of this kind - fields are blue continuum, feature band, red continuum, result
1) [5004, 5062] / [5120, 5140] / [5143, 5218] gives 0.17 mag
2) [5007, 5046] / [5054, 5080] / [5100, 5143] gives 0.20 mag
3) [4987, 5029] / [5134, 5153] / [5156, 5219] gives 0.20 mag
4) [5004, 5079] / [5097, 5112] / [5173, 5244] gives 0.22 mag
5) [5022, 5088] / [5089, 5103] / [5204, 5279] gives 0.04 mag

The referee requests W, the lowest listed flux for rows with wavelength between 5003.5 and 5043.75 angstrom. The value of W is 38.21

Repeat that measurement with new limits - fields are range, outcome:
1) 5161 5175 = 36.05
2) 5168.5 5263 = 32.38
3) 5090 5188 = 33.38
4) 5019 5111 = 34.87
